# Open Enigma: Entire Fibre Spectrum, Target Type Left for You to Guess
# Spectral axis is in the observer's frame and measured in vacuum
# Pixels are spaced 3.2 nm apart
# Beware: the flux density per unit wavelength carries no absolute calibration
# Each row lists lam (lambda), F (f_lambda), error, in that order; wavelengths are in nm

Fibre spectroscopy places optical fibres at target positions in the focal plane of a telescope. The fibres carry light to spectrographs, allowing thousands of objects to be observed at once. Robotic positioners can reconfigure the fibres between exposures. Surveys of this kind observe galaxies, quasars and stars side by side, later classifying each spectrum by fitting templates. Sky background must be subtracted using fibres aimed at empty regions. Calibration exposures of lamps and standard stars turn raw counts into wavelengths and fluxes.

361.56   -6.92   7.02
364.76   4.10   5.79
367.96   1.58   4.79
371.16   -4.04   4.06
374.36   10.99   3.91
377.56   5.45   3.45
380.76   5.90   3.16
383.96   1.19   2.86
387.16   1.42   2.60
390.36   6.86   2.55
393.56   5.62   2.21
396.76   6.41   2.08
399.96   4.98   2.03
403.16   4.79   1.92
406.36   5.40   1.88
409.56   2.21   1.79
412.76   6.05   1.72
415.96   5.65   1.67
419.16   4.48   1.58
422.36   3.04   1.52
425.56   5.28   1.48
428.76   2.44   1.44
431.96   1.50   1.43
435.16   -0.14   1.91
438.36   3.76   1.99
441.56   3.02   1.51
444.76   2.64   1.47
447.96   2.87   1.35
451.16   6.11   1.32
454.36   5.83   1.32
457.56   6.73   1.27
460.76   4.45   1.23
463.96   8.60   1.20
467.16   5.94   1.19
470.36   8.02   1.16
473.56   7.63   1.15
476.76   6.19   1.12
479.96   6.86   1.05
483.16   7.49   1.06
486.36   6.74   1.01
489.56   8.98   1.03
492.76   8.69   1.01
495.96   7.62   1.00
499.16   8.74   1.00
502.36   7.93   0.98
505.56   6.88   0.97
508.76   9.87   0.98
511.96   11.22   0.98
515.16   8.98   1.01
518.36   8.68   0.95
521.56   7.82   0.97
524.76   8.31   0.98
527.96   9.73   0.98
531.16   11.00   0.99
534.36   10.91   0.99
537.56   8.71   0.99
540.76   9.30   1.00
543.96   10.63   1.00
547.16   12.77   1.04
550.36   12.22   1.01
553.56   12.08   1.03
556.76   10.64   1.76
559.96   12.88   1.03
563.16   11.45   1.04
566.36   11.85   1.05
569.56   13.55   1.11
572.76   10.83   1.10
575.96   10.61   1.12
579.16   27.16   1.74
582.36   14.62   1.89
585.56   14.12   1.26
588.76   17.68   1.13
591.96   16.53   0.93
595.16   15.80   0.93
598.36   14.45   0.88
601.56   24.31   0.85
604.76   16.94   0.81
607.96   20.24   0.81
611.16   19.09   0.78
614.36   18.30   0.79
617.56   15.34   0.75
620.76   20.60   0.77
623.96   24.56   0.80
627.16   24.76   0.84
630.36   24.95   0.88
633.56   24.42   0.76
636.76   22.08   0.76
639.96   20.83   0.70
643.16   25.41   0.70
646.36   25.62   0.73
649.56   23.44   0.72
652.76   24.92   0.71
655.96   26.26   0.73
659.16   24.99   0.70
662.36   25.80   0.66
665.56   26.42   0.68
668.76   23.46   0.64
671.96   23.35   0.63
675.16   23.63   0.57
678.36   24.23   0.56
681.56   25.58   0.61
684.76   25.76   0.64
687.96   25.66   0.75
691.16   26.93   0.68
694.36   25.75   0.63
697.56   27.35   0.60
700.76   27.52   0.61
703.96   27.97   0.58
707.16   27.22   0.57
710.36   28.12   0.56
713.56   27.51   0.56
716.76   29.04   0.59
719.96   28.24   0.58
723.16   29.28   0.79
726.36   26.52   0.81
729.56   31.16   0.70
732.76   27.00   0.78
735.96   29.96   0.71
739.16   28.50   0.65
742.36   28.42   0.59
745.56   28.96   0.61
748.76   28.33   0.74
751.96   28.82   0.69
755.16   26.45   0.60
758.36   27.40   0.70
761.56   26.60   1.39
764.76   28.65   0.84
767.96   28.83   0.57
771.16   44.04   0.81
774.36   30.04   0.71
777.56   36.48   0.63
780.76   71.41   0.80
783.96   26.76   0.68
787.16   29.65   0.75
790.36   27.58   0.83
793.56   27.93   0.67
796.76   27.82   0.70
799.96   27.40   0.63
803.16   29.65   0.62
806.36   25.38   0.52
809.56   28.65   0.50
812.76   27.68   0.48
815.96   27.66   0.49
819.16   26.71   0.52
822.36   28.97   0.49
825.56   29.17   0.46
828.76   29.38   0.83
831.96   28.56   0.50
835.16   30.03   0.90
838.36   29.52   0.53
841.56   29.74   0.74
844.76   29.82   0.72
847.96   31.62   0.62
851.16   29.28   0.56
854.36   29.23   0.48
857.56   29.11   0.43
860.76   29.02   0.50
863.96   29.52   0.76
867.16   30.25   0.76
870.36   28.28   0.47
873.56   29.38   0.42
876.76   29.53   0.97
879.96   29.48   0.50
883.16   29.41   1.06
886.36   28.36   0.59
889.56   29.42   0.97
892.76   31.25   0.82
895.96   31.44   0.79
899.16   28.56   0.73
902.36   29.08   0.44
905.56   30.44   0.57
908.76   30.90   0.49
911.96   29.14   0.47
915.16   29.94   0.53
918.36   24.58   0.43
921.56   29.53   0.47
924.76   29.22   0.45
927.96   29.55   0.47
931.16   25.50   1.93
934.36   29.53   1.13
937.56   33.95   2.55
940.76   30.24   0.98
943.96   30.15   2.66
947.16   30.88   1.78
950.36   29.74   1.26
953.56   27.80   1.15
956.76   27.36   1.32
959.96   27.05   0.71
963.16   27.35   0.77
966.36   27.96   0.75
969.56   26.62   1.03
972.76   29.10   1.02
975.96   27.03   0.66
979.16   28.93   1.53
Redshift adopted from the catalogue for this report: 0.557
